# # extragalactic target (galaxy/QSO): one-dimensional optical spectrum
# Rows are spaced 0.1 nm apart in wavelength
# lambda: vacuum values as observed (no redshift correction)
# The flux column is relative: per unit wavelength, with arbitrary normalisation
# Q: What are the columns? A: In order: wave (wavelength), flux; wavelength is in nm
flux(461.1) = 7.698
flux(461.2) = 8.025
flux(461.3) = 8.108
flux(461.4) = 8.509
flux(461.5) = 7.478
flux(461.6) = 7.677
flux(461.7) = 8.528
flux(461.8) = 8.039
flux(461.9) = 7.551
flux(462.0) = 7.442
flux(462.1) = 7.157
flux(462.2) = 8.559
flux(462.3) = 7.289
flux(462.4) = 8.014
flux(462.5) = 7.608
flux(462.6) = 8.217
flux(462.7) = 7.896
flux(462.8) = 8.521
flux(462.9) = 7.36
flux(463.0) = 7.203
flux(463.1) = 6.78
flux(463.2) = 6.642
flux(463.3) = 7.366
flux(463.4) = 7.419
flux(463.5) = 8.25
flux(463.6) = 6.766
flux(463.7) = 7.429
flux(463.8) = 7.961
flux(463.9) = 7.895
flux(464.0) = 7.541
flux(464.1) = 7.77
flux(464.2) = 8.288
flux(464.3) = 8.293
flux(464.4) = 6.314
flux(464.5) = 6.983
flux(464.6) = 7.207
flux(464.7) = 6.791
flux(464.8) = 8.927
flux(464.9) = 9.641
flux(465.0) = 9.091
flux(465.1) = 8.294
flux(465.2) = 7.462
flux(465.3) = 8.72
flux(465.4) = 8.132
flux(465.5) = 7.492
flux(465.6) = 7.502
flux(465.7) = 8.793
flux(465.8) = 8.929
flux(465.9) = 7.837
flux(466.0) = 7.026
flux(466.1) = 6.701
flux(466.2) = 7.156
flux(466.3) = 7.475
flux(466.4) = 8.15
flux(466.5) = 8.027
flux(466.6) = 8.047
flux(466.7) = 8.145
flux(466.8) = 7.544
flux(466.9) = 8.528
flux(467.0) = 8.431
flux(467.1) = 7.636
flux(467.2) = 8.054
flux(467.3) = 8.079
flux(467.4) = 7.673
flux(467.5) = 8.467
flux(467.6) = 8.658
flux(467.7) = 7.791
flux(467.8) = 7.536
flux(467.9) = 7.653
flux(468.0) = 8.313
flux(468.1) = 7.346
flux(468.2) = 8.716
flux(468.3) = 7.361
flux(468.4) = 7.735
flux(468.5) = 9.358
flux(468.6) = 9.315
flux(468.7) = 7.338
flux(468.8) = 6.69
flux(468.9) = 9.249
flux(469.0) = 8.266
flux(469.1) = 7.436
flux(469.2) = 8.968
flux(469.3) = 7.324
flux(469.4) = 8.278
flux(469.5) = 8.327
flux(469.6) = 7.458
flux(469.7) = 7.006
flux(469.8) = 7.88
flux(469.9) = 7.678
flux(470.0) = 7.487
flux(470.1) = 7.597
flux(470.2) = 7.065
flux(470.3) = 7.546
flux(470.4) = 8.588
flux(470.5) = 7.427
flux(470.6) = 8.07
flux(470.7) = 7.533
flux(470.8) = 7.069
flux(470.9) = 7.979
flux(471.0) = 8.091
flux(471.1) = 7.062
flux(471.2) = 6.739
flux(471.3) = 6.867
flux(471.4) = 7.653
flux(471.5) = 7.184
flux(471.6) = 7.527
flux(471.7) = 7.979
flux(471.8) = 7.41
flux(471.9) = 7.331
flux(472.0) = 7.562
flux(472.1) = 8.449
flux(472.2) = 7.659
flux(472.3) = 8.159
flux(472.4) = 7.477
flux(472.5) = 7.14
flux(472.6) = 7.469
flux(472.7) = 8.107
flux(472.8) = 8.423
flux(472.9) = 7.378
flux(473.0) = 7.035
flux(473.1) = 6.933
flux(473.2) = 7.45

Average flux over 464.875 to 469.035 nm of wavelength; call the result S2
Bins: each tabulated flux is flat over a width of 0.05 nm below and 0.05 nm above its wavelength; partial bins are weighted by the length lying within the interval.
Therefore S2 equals 8.05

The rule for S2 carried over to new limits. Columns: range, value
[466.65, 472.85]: 7.82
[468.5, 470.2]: 7.91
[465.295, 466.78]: 7.84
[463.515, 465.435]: 7.87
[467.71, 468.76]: 8.04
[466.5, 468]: 8.03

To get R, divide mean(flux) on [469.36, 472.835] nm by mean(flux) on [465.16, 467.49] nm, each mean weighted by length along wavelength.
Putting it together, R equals 1.0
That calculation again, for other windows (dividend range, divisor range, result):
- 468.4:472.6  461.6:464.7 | 1.02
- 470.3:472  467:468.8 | 0.94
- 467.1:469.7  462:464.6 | 1.06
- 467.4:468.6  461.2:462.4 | 1.03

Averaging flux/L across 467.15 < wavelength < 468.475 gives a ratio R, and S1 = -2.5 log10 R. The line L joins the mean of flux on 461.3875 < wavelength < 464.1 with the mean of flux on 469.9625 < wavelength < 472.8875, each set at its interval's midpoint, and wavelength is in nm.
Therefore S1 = -0.05 mag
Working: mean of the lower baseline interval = 7.66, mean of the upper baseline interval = 7.61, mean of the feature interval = 7.98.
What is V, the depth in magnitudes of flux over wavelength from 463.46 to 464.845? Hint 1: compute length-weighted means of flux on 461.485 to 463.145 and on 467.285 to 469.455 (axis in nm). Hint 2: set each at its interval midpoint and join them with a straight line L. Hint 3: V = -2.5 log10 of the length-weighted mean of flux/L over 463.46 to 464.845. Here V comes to 0.03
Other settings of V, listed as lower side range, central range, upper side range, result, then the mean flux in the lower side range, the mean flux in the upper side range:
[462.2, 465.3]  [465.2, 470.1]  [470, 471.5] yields -0.05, 7.74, 7.51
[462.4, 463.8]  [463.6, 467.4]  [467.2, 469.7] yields -0.02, 7.53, 8.03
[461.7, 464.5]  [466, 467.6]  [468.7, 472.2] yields -0.03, 7.62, 7.66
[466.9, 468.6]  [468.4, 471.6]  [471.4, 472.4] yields 0.02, 8.1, 7.68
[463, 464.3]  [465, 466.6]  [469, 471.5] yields -0.05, 7.53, 7.63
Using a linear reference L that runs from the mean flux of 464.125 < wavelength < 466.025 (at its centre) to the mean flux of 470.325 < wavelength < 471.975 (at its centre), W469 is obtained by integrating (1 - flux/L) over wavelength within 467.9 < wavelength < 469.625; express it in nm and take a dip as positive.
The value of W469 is -0.08 nm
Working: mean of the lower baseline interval 8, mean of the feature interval 8.08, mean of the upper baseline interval 7.53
